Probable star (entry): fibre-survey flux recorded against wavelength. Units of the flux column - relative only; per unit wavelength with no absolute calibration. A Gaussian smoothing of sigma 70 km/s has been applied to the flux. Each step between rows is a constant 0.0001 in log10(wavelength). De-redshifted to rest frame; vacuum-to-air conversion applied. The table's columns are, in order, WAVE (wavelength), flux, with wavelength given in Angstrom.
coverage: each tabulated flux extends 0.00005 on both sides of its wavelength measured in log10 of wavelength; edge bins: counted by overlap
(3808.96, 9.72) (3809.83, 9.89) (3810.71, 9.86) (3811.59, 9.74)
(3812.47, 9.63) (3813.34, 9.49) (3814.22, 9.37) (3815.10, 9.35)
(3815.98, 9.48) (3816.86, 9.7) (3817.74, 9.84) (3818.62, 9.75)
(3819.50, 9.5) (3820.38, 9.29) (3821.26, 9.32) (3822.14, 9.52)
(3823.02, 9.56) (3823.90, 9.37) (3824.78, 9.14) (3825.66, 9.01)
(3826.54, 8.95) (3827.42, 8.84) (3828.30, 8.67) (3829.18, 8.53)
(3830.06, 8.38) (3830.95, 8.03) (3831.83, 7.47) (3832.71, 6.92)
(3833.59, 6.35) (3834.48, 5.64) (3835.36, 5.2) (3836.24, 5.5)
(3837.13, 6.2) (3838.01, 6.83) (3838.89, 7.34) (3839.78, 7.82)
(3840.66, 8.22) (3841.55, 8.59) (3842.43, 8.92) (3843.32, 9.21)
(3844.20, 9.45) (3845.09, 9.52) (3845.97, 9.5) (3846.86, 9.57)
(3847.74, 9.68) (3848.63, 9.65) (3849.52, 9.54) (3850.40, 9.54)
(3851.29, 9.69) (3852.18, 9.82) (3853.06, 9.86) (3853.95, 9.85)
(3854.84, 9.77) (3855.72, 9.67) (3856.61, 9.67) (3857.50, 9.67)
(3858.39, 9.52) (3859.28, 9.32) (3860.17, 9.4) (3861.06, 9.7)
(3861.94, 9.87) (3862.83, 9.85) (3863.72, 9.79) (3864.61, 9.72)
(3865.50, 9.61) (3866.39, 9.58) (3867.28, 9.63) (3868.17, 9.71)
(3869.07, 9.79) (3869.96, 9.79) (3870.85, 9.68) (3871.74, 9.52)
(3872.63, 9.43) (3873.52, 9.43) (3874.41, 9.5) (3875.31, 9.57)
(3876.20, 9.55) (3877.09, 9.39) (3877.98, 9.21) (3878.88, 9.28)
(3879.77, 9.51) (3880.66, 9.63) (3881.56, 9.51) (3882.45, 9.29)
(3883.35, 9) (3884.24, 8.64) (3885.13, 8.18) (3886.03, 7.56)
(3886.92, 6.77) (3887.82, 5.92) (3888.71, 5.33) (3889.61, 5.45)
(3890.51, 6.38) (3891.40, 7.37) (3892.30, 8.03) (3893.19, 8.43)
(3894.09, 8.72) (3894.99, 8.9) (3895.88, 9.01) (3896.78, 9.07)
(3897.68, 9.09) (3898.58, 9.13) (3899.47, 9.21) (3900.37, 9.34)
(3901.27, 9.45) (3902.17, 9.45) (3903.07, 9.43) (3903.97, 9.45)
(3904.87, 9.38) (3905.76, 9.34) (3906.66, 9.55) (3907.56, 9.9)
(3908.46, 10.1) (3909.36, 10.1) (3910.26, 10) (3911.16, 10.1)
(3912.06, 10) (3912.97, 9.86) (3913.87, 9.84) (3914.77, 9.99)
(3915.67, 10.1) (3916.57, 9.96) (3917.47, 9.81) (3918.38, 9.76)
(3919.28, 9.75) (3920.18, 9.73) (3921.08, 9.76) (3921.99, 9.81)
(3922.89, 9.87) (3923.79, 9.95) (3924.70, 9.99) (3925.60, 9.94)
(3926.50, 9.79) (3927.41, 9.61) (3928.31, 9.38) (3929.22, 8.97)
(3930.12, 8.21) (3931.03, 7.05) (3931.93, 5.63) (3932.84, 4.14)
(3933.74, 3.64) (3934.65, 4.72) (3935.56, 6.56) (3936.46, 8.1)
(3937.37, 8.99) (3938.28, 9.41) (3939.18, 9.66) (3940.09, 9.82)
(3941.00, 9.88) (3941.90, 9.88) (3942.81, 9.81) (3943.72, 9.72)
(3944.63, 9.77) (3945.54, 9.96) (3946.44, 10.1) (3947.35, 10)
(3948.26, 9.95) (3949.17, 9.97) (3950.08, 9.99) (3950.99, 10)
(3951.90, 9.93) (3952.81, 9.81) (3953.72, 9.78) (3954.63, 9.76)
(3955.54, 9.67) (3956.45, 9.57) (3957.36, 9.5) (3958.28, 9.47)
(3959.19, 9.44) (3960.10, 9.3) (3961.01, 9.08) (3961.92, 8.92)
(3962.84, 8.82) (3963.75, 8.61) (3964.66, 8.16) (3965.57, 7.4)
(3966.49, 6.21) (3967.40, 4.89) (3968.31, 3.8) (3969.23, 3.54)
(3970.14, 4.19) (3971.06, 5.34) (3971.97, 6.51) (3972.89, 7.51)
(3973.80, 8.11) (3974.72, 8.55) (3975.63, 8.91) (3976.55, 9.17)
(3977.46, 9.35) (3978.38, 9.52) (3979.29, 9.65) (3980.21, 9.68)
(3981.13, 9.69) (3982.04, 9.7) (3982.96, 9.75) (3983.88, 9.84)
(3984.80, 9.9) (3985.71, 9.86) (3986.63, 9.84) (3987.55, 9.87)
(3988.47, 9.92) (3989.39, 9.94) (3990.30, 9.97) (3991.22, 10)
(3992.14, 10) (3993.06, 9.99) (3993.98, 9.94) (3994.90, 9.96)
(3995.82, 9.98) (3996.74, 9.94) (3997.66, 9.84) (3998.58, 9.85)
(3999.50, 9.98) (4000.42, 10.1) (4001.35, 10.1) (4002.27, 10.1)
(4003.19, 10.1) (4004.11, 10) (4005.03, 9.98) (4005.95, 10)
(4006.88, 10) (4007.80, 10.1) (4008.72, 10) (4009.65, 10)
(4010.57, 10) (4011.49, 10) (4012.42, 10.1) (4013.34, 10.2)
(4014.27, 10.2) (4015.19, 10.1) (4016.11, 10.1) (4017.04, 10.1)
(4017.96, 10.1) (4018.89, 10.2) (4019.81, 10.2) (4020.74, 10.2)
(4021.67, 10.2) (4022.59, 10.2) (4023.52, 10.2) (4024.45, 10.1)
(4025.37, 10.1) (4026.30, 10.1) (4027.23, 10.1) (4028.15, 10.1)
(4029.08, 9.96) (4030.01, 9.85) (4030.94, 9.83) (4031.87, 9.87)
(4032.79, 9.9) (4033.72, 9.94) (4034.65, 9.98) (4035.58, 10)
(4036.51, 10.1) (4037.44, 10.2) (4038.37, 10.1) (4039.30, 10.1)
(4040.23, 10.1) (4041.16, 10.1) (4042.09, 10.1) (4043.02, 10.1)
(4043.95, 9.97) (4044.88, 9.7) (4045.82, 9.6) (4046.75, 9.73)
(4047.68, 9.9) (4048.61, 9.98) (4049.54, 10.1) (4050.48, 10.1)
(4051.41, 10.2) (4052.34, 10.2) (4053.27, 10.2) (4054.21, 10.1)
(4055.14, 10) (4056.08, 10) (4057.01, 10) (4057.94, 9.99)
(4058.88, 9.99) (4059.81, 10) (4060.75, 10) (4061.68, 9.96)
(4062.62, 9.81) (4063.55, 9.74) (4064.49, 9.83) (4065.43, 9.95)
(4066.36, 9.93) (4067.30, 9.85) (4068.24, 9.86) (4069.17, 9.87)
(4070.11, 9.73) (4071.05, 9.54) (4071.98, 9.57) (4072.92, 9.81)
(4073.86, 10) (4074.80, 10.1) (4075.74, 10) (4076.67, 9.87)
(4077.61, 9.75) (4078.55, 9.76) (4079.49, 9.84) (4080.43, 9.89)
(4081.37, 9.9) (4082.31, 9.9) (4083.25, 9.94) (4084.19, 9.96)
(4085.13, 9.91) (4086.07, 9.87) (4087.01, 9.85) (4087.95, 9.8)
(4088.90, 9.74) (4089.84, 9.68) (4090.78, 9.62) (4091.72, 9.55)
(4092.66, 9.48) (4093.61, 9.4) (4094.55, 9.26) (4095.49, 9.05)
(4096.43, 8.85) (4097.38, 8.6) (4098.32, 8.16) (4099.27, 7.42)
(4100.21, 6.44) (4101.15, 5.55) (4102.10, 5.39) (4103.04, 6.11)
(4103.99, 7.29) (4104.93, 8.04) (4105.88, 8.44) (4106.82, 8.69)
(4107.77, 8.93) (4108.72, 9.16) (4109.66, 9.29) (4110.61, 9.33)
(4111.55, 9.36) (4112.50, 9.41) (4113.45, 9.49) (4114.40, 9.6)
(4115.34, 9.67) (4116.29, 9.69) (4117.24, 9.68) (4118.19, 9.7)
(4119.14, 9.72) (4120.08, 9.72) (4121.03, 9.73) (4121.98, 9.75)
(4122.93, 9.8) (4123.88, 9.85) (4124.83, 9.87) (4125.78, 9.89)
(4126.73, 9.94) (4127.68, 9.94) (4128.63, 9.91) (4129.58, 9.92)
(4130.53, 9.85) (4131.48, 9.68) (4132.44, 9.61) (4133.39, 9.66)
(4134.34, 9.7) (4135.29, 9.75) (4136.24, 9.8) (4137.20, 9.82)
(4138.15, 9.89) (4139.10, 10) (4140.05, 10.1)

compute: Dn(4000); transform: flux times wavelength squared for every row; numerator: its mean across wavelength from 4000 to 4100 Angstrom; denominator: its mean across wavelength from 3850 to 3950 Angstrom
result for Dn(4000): 1.17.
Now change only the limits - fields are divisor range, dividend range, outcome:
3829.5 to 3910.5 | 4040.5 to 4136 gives 1.20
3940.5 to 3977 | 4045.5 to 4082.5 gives 1.22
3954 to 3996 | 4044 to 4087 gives 1.19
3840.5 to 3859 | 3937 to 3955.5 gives 1.09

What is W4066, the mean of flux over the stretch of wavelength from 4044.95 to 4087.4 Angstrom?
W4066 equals 9.91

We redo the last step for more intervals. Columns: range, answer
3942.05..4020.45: 9.31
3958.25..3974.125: 7.11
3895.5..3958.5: 9.28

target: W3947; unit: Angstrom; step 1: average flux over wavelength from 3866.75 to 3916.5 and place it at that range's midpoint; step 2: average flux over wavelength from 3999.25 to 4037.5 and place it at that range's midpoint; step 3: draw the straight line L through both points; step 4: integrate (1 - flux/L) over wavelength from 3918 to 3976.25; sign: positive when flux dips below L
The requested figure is 5.8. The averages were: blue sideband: 9.04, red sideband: 10.1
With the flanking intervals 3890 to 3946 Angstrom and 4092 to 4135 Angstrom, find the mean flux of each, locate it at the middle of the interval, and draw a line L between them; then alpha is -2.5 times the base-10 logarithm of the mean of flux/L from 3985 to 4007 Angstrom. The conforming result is -0.108 mag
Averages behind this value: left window 9.03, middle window 9.97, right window 9.03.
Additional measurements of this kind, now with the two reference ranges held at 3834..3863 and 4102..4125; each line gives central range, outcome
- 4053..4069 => -0.11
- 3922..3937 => 0.13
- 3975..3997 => -0.09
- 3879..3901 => 0.08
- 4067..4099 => -0.07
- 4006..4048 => -0.12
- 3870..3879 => -0.07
